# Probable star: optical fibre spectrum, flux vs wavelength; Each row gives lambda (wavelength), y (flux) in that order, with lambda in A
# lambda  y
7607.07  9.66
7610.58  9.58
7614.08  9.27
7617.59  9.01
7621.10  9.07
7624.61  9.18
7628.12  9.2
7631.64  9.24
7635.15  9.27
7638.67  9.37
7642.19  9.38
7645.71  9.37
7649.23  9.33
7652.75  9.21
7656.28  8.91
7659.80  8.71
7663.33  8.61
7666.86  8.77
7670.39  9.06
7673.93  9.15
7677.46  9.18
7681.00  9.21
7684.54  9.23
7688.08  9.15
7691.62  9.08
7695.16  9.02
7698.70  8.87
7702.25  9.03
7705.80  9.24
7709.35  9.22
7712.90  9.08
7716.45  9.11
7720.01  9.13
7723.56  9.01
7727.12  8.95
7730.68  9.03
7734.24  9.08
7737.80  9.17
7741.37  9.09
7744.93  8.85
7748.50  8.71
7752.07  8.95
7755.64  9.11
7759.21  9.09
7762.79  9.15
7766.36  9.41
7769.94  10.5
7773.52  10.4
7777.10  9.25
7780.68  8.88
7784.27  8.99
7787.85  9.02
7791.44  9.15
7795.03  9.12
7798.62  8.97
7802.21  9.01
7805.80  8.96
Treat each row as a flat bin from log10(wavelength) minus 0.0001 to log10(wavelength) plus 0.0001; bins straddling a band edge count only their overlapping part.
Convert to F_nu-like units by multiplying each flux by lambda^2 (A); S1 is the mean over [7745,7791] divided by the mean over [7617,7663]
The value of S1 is 1.05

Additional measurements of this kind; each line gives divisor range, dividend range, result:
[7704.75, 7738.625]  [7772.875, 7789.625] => 1.03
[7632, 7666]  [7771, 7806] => 1.05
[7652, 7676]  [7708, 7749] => 1.03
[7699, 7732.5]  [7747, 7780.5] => 1.05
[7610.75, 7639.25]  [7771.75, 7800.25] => 1.04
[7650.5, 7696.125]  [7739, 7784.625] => 1.05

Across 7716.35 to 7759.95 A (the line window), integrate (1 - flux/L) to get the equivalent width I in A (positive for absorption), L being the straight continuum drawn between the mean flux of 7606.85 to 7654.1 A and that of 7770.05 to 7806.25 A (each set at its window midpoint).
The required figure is 1.1 A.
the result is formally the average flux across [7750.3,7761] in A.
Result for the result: 9.05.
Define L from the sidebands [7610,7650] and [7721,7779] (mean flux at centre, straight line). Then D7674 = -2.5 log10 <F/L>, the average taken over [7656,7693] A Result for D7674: 0.029 mag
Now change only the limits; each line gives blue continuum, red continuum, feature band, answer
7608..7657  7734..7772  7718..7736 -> 0.02 mag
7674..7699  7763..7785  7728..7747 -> 0.04 mag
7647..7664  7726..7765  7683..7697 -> -0.01 mag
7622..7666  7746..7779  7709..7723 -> 0.02 mag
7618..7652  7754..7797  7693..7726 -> 0.03 mag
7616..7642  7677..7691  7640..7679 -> 0.01 mag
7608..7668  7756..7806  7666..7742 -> 0.02 mag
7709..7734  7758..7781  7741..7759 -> 0.05 mag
